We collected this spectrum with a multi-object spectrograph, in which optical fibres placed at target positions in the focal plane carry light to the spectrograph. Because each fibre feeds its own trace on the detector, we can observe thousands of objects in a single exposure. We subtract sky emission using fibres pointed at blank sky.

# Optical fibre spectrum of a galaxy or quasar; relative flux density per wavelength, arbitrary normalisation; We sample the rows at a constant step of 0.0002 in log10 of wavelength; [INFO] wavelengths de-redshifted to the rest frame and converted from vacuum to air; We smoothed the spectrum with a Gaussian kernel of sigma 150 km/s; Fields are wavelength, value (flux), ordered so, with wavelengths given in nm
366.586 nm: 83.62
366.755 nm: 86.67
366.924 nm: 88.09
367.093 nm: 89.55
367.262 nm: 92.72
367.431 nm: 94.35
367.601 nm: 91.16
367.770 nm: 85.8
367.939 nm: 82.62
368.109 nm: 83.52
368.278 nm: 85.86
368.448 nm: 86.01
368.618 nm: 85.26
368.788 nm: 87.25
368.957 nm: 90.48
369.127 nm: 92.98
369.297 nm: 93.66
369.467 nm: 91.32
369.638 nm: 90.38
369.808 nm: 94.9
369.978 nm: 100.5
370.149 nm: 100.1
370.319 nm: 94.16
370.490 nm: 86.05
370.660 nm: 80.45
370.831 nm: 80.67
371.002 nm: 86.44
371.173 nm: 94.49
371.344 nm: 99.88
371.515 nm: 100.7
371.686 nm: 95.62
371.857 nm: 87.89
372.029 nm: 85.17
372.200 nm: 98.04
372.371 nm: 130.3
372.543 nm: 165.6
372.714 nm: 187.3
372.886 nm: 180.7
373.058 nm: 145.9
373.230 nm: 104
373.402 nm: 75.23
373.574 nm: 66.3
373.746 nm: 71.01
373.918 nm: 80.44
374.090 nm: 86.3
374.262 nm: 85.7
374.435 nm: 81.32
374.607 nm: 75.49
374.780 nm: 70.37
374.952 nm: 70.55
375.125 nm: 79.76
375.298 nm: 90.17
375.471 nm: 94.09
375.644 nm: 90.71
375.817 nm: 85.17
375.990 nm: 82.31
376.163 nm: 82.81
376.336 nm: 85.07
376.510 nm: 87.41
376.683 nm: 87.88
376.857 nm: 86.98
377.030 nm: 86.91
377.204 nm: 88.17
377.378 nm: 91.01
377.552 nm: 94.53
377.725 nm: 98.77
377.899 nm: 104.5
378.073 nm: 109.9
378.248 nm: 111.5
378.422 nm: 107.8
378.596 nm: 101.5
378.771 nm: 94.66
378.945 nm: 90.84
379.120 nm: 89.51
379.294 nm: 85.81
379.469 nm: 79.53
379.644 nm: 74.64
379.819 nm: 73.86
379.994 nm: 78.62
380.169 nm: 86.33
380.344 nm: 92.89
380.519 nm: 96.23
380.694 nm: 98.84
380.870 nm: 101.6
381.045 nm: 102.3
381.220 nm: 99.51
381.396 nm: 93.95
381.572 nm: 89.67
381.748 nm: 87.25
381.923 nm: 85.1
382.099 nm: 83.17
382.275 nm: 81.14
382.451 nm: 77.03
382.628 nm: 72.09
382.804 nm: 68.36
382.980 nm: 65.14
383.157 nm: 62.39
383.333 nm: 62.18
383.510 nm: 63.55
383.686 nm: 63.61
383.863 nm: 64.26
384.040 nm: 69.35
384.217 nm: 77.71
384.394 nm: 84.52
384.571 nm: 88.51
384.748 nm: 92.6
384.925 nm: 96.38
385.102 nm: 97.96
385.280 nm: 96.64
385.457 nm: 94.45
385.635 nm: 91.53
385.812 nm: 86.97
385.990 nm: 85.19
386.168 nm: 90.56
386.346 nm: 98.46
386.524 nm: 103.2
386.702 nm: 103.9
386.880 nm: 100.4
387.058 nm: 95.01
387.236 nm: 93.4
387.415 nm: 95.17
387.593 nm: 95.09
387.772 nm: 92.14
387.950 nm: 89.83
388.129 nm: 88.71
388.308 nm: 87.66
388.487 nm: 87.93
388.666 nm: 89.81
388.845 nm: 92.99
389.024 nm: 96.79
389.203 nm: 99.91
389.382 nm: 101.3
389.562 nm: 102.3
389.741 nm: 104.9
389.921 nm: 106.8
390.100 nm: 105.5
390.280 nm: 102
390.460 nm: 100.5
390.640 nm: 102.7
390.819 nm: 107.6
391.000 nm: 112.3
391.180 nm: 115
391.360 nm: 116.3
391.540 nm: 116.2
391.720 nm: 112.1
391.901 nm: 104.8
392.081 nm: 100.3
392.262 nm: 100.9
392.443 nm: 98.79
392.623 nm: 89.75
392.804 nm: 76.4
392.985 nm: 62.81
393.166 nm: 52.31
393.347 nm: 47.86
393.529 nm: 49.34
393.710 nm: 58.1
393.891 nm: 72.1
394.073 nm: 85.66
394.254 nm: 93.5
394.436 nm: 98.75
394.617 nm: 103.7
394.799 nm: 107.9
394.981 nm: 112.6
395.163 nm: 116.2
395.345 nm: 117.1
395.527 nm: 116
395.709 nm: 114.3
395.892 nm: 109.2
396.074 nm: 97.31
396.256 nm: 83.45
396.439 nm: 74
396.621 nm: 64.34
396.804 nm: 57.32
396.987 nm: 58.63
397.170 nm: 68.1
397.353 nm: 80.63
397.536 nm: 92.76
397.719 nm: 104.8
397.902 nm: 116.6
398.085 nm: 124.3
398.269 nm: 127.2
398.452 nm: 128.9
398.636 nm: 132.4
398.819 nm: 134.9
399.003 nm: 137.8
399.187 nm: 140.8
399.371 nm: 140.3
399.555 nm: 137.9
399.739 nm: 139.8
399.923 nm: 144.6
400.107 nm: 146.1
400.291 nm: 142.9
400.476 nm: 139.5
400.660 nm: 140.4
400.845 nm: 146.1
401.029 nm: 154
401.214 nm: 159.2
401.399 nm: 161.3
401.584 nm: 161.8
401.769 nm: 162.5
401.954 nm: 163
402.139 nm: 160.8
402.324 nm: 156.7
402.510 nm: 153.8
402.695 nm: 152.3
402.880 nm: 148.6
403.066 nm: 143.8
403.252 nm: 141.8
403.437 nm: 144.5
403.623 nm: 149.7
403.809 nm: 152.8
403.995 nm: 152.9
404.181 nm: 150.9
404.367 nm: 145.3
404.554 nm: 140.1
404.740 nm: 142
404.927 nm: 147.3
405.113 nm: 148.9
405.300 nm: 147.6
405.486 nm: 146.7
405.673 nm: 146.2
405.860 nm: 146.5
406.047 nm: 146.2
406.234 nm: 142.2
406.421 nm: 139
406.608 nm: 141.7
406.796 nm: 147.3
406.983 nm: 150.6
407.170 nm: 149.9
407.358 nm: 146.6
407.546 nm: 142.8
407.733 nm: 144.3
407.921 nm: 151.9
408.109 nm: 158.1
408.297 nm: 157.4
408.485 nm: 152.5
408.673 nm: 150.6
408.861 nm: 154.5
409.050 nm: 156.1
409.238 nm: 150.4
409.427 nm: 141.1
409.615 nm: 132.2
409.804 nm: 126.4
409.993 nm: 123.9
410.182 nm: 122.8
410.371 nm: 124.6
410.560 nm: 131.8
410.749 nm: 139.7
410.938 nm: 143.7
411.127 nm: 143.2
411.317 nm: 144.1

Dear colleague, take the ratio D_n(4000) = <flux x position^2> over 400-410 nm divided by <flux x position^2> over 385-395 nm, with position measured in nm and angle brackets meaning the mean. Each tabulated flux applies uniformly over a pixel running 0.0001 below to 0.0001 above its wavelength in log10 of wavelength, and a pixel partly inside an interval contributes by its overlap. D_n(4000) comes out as 1.70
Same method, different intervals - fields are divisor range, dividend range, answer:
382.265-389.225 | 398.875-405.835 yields 1.87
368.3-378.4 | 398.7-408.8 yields 1.82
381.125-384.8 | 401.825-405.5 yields 2.14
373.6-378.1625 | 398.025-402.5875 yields 1.92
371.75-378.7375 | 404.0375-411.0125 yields 1.75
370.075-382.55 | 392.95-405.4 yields 1.47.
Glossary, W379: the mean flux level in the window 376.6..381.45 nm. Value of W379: 93.2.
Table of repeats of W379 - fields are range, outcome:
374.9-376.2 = 84.9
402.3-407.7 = 147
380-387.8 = 86.8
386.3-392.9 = 99.6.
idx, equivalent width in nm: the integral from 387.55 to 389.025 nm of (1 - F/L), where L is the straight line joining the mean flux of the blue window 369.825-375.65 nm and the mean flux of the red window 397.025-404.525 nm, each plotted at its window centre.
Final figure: 0.37 nm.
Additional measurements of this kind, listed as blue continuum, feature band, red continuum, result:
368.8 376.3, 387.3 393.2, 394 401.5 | 0.67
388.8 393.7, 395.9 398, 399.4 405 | 0.69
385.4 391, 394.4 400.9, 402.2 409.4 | 0.58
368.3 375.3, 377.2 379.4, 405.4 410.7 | 0.15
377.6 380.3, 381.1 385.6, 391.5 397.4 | 0.50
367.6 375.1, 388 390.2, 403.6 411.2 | 0.42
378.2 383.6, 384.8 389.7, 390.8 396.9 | -0.32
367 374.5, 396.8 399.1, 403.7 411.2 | 0.44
